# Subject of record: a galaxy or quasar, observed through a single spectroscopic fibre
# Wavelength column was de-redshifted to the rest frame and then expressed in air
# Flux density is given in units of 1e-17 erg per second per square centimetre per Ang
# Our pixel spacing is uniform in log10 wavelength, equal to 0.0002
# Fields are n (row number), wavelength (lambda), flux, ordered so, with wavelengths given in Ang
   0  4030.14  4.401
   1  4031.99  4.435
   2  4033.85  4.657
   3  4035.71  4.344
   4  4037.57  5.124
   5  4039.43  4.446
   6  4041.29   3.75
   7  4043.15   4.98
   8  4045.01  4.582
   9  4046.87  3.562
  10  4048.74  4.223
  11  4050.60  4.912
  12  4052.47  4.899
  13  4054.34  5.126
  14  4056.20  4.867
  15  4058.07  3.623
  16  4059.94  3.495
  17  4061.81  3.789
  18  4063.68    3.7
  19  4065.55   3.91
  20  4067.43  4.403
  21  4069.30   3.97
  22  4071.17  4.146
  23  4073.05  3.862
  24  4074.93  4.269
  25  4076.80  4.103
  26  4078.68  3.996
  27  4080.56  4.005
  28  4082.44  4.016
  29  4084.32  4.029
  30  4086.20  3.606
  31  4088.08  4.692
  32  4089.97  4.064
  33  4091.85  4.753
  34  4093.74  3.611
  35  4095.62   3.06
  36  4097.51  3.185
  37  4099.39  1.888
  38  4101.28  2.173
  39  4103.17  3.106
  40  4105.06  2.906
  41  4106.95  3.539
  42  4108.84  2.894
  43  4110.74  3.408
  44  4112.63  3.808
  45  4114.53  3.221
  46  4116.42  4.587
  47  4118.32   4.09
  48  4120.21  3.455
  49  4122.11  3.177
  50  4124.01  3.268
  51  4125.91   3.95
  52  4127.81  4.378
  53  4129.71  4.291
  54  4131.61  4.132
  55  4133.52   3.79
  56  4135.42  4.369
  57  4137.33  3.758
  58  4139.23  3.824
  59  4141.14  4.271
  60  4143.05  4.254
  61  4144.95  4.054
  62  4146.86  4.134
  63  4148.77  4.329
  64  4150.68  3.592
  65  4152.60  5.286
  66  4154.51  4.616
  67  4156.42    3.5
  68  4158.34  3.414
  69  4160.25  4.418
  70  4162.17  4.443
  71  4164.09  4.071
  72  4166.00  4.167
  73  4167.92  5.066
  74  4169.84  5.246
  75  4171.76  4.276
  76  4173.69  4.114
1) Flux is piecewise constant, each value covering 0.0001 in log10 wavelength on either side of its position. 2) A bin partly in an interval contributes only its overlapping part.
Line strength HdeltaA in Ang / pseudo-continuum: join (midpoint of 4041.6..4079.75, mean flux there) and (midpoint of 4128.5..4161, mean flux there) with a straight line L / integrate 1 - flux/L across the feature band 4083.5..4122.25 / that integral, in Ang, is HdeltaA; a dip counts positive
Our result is 6.3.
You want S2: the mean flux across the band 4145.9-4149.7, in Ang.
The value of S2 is 4.23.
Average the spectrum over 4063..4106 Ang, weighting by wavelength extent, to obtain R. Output 3.71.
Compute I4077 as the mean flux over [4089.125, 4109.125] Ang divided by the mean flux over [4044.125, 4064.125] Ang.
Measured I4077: 0.75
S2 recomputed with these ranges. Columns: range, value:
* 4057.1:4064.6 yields 3.66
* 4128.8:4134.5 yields 4.07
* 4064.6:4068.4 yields 4.15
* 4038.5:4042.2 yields 4.1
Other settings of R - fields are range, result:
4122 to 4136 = 3.95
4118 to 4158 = 4.01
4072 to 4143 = 3.72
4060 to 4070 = 3.91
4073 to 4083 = 4.06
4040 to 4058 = 4.5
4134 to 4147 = 4.08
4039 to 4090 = 4.18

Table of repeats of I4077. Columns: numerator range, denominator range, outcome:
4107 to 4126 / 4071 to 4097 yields 0.89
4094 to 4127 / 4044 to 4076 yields 0.78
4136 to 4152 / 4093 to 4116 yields 1.31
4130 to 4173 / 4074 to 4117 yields 1.18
